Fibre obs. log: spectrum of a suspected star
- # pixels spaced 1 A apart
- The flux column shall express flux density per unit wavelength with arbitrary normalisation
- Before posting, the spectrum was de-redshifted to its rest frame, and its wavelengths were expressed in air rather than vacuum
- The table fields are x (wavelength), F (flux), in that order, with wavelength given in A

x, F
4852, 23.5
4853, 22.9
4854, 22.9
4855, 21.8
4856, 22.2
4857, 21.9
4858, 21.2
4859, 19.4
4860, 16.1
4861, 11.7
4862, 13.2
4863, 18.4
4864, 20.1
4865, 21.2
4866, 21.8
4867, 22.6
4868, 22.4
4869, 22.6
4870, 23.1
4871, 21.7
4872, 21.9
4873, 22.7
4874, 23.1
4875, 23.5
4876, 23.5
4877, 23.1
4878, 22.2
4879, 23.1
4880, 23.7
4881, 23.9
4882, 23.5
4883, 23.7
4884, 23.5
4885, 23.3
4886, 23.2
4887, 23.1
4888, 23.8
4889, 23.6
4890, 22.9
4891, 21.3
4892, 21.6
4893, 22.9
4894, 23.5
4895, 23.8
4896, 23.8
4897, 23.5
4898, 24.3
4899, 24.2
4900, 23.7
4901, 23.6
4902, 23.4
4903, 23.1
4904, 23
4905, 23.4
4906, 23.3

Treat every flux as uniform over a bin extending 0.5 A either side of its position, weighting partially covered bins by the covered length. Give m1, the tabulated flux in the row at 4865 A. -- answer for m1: 21.2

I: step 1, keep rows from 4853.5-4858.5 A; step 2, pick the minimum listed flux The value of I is 21.2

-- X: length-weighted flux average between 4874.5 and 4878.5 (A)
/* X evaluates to 23.1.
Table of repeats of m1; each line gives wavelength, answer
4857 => 21.9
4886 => 23.2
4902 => 23.4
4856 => 22.2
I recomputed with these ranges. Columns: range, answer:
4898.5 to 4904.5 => 23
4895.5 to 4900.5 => 23.5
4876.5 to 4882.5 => 22.2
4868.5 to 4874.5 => 21.7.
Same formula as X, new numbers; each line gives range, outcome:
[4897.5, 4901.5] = 24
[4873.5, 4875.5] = 23.3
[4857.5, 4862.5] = 16.3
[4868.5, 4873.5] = 22.4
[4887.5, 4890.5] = 23.4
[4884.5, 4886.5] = 23.2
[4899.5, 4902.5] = 23.6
